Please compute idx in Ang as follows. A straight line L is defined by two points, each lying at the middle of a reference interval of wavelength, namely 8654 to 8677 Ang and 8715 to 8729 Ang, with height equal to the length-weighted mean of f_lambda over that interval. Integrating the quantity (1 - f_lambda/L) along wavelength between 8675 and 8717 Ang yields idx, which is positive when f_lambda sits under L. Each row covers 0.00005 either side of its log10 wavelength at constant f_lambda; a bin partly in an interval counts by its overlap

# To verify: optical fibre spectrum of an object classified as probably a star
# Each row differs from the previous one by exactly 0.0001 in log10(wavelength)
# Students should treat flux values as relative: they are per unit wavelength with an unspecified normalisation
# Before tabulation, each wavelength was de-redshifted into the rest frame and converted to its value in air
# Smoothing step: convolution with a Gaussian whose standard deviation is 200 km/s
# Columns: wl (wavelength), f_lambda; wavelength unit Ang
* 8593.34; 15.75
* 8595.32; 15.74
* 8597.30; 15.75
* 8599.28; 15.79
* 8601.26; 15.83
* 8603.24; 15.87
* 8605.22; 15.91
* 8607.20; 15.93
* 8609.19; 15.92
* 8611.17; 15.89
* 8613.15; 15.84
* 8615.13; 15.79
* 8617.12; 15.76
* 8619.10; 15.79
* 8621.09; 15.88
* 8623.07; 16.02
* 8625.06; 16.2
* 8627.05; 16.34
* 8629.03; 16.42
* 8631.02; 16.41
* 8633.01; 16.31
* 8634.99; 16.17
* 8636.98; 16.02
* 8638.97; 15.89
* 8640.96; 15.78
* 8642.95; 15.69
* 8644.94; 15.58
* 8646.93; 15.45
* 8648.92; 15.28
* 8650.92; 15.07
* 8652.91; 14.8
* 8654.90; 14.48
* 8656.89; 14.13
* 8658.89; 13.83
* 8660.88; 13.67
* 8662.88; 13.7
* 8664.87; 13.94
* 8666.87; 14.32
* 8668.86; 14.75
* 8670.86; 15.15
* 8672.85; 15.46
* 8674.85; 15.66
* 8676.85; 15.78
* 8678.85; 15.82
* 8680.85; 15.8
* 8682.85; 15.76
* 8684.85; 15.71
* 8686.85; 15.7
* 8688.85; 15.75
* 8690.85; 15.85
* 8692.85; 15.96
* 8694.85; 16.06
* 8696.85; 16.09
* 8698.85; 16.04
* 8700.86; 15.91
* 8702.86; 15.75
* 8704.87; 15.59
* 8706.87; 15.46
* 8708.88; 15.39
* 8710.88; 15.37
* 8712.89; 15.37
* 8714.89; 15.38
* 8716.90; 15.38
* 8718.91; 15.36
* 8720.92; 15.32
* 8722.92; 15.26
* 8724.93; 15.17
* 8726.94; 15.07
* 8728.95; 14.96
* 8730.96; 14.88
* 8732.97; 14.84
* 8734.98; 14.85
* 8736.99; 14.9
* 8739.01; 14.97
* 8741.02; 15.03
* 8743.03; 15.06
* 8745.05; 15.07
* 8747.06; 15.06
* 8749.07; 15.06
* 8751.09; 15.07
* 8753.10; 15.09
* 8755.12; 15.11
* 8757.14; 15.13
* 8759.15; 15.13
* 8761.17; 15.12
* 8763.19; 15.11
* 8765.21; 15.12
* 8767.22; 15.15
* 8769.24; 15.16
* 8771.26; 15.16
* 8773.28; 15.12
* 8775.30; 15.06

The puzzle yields -2.3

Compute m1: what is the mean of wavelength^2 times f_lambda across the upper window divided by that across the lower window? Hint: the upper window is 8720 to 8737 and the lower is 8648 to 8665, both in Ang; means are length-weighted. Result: 1.07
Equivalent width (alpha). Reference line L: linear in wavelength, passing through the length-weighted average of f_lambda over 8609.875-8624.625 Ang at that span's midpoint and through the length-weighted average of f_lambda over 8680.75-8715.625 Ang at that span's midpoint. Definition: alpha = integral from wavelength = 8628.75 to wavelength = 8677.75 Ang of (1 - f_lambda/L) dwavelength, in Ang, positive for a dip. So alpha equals 2.0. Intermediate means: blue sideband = 15.9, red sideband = 15.7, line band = 15.2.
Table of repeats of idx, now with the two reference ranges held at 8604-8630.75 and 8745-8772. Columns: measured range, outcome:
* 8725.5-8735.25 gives 0.2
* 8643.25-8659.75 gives 0.9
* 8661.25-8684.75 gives 0.8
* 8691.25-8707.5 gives -0.4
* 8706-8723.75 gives 0.0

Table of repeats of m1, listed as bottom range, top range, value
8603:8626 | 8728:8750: 0.97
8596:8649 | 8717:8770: 0.97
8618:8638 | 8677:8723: 0.99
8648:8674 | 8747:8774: 1.07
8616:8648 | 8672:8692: 1.00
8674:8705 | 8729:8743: 0.95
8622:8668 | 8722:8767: 1.01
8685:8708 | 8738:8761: 0.96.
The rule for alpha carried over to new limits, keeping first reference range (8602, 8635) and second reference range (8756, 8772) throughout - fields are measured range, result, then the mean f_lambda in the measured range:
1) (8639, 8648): 0.13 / 15.7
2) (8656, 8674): 1.60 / 14.3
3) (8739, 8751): 0.16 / 15.1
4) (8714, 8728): 0.11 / 15.3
